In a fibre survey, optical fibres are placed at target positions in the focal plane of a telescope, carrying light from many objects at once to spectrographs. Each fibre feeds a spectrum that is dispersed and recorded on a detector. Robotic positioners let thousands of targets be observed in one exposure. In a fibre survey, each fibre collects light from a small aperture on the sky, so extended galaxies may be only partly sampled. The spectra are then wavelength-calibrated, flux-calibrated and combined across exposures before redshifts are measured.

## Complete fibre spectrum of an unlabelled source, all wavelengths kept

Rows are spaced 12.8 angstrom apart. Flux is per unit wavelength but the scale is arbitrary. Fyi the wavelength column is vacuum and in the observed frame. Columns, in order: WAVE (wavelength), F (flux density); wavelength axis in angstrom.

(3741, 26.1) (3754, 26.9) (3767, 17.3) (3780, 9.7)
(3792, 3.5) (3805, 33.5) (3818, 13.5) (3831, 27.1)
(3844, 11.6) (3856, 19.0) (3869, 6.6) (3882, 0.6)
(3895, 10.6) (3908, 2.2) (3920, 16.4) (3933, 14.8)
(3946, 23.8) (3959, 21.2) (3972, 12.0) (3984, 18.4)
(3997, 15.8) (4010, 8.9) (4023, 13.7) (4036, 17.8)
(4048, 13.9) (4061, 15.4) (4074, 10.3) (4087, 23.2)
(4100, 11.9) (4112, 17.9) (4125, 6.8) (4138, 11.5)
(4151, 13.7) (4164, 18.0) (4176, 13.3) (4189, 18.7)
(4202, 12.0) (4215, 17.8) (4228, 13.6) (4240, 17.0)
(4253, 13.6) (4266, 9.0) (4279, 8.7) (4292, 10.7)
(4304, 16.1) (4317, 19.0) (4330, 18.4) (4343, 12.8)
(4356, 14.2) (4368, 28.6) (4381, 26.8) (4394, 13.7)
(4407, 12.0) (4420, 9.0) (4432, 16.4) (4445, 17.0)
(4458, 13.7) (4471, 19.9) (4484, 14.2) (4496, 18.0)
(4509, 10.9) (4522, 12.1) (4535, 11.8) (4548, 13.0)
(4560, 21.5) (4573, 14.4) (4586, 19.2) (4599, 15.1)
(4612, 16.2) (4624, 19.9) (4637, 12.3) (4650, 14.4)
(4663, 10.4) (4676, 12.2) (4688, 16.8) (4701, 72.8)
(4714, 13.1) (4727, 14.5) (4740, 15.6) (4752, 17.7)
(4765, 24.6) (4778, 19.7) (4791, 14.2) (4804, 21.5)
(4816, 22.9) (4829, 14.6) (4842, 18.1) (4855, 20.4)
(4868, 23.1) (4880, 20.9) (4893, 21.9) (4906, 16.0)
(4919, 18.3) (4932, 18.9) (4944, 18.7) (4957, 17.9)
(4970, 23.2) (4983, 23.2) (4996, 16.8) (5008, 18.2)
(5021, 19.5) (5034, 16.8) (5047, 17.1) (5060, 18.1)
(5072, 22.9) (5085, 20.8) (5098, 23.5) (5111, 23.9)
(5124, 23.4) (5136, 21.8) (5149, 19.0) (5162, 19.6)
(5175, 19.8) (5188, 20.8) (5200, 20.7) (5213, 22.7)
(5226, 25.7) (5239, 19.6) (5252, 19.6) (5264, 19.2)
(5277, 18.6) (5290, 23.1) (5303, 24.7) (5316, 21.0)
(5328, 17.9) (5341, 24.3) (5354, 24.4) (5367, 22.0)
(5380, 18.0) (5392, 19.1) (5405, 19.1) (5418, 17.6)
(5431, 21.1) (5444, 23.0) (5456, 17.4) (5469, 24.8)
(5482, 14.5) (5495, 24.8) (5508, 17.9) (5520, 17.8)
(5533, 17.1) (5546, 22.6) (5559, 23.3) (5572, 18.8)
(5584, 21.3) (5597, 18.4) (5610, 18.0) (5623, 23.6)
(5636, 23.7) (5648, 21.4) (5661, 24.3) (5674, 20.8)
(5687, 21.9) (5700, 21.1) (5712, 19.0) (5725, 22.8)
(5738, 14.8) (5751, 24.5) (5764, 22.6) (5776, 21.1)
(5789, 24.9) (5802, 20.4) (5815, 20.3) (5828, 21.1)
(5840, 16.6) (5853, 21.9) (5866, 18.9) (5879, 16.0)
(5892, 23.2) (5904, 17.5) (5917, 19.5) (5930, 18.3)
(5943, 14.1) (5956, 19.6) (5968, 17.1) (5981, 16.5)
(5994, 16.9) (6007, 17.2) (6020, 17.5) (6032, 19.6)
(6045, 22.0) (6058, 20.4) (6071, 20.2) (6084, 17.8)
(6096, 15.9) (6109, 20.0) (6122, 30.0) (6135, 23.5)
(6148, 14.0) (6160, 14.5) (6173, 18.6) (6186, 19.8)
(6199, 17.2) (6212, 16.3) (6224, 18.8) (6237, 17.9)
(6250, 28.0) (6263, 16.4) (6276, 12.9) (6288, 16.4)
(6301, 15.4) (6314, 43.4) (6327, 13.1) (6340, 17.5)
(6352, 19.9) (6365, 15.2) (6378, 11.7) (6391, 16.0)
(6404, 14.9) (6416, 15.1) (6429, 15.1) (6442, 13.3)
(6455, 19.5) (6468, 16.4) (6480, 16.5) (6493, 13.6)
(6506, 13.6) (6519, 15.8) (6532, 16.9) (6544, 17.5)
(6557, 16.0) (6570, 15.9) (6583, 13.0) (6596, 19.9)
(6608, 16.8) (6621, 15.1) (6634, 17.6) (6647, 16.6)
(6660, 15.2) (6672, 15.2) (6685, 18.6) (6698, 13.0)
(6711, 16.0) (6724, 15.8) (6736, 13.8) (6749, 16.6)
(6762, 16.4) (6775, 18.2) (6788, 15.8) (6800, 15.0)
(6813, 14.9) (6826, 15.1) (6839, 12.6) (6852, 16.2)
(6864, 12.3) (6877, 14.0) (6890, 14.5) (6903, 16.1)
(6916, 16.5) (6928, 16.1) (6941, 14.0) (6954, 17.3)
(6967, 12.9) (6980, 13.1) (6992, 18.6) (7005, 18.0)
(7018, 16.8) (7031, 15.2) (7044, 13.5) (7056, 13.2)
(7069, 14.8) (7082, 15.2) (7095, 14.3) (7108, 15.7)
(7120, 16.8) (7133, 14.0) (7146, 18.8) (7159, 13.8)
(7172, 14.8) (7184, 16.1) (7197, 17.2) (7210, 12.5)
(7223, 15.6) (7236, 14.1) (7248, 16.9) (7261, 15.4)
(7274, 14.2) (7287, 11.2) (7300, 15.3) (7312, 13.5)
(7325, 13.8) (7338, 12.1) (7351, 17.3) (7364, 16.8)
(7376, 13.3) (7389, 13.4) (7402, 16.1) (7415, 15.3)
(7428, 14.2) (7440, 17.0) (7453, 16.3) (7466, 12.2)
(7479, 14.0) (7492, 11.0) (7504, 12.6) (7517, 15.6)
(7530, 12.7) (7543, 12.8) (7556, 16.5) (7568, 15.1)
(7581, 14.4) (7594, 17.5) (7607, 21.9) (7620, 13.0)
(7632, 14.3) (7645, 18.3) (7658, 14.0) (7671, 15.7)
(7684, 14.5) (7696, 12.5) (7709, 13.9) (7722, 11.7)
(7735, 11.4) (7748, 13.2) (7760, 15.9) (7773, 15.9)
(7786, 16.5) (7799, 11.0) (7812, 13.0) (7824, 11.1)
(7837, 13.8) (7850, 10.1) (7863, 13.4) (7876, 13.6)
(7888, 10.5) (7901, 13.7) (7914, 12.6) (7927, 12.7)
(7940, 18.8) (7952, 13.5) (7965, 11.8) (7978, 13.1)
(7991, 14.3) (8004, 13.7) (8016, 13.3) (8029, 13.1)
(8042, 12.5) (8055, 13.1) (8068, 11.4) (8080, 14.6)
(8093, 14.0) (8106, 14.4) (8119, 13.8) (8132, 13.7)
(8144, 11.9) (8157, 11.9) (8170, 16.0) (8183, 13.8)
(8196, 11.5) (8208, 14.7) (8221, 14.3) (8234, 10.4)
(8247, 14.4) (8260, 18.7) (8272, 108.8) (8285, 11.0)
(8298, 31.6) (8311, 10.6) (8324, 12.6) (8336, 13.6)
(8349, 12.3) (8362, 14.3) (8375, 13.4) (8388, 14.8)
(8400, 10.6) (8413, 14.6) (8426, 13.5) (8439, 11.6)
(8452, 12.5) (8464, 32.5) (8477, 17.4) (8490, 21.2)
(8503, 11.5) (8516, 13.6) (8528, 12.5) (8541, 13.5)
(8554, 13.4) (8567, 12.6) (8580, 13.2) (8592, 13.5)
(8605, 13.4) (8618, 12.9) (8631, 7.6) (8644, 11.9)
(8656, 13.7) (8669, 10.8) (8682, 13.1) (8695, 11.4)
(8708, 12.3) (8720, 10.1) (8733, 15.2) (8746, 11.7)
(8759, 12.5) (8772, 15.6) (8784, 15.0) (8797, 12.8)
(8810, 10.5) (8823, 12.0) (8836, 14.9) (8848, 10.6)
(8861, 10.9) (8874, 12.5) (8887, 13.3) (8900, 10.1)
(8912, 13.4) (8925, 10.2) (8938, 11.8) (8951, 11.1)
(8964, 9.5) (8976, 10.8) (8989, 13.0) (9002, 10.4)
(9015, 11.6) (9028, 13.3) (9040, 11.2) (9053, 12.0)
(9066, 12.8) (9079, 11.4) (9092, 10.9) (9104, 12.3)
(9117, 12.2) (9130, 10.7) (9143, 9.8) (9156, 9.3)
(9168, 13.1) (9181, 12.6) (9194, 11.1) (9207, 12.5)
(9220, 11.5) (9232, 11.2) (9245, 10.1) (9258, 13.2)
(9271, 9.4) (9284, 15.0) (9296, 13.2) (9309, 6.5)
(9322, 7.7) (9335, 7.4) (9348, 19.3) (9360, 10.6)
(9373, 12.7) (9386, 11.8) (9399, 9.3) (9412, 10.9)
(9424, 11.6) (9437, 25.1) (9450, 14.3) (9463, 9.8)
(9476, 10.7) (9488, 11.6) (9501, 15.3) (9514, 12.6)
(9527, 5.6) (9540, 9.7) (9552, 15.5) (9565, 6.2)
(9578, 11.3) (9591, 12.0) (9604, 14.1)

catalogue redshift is 0.260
